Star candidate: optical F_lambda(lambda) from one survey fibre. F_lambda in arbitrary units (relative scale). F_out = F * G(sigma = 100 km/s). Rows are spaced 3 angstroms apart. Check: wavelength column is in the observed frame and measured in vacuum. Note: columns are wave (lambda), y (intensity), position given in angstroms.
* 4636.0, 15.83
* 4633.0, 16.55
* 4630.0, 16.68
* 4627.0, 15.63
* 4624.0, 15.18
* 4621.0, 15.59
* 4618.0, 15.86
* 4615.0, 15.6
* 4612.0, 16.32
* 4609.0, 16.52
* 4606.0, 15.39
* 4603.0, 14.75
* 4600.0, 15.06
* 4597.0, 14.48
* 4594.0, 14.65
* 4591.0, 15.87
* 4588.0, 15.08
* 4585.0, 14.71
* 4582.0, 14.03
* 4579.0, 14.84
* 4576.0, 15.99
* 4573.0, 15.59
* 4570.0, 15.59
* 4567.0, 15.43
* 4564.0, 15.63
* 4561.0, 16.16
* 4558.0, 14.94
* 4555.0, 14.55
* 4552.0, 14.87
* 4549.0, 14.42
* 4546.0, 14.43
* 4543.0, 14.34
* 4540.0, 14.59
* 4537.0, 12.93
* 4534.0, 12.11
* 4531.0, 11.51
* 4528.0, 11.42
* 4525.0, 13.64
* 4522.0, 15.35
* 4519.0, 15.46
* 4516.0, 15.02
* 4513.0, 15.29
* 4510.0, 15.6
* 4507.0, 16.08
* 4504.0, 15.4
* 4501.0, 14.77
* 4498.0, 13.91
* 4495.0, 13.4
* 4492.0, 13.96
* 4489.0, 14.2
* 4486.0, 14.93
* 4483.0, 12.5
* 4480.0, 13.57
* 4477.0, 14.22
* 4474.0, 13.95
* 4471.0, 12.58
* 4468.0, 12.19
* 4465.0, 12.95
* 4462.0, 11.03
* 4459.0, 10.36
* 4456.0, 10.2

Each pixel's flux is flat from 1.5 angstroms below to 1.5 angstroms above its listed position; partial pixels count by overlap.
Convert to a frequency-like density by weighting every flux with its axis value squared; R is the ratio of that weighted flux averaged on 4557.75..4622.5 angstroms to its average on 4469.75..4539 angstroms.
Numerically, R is 1.14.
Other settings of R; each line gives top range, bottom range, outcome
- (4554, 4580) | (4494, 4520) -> 1.06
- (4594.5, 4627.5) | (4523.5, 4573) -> 1.12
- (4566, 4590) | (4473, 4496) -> 1.14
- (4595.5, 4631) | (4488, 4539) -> 1.15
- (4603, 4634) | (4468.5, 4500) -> 1.23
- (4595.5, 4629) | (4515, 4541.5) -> 1.19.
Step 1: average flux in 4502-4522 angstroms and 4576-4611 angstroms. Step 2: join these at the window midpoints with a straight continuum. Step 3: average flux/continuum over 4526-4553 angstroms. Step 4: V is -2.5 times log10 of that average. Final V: 0.15 mag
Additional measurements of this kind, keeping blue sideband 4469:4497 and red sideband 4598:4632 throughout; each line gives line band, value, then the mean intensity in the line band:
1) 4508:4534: 0.01 mag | 14.1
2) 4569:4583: -0.01 mag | 15.2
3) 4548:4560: 0.00 mag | 14.8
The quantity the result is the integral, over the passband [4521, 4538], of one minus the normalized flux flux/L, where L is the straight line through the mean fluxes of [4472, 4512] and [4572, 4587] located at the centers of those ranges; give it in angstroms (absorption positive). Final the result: 2.18 angstroms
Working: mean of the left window 14.3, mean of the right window 15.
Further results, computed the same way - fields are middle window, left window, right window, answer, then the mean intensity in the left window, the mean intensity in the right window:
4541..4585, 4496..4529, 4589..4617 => 0.2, 14.8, 15.4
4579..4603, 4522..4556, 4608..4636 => 0.4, 13.6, 16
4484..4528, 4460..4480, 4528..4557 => -4.7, 12.8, 13.7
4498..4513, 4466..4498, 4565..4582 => -1.4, 13.6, 15.4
